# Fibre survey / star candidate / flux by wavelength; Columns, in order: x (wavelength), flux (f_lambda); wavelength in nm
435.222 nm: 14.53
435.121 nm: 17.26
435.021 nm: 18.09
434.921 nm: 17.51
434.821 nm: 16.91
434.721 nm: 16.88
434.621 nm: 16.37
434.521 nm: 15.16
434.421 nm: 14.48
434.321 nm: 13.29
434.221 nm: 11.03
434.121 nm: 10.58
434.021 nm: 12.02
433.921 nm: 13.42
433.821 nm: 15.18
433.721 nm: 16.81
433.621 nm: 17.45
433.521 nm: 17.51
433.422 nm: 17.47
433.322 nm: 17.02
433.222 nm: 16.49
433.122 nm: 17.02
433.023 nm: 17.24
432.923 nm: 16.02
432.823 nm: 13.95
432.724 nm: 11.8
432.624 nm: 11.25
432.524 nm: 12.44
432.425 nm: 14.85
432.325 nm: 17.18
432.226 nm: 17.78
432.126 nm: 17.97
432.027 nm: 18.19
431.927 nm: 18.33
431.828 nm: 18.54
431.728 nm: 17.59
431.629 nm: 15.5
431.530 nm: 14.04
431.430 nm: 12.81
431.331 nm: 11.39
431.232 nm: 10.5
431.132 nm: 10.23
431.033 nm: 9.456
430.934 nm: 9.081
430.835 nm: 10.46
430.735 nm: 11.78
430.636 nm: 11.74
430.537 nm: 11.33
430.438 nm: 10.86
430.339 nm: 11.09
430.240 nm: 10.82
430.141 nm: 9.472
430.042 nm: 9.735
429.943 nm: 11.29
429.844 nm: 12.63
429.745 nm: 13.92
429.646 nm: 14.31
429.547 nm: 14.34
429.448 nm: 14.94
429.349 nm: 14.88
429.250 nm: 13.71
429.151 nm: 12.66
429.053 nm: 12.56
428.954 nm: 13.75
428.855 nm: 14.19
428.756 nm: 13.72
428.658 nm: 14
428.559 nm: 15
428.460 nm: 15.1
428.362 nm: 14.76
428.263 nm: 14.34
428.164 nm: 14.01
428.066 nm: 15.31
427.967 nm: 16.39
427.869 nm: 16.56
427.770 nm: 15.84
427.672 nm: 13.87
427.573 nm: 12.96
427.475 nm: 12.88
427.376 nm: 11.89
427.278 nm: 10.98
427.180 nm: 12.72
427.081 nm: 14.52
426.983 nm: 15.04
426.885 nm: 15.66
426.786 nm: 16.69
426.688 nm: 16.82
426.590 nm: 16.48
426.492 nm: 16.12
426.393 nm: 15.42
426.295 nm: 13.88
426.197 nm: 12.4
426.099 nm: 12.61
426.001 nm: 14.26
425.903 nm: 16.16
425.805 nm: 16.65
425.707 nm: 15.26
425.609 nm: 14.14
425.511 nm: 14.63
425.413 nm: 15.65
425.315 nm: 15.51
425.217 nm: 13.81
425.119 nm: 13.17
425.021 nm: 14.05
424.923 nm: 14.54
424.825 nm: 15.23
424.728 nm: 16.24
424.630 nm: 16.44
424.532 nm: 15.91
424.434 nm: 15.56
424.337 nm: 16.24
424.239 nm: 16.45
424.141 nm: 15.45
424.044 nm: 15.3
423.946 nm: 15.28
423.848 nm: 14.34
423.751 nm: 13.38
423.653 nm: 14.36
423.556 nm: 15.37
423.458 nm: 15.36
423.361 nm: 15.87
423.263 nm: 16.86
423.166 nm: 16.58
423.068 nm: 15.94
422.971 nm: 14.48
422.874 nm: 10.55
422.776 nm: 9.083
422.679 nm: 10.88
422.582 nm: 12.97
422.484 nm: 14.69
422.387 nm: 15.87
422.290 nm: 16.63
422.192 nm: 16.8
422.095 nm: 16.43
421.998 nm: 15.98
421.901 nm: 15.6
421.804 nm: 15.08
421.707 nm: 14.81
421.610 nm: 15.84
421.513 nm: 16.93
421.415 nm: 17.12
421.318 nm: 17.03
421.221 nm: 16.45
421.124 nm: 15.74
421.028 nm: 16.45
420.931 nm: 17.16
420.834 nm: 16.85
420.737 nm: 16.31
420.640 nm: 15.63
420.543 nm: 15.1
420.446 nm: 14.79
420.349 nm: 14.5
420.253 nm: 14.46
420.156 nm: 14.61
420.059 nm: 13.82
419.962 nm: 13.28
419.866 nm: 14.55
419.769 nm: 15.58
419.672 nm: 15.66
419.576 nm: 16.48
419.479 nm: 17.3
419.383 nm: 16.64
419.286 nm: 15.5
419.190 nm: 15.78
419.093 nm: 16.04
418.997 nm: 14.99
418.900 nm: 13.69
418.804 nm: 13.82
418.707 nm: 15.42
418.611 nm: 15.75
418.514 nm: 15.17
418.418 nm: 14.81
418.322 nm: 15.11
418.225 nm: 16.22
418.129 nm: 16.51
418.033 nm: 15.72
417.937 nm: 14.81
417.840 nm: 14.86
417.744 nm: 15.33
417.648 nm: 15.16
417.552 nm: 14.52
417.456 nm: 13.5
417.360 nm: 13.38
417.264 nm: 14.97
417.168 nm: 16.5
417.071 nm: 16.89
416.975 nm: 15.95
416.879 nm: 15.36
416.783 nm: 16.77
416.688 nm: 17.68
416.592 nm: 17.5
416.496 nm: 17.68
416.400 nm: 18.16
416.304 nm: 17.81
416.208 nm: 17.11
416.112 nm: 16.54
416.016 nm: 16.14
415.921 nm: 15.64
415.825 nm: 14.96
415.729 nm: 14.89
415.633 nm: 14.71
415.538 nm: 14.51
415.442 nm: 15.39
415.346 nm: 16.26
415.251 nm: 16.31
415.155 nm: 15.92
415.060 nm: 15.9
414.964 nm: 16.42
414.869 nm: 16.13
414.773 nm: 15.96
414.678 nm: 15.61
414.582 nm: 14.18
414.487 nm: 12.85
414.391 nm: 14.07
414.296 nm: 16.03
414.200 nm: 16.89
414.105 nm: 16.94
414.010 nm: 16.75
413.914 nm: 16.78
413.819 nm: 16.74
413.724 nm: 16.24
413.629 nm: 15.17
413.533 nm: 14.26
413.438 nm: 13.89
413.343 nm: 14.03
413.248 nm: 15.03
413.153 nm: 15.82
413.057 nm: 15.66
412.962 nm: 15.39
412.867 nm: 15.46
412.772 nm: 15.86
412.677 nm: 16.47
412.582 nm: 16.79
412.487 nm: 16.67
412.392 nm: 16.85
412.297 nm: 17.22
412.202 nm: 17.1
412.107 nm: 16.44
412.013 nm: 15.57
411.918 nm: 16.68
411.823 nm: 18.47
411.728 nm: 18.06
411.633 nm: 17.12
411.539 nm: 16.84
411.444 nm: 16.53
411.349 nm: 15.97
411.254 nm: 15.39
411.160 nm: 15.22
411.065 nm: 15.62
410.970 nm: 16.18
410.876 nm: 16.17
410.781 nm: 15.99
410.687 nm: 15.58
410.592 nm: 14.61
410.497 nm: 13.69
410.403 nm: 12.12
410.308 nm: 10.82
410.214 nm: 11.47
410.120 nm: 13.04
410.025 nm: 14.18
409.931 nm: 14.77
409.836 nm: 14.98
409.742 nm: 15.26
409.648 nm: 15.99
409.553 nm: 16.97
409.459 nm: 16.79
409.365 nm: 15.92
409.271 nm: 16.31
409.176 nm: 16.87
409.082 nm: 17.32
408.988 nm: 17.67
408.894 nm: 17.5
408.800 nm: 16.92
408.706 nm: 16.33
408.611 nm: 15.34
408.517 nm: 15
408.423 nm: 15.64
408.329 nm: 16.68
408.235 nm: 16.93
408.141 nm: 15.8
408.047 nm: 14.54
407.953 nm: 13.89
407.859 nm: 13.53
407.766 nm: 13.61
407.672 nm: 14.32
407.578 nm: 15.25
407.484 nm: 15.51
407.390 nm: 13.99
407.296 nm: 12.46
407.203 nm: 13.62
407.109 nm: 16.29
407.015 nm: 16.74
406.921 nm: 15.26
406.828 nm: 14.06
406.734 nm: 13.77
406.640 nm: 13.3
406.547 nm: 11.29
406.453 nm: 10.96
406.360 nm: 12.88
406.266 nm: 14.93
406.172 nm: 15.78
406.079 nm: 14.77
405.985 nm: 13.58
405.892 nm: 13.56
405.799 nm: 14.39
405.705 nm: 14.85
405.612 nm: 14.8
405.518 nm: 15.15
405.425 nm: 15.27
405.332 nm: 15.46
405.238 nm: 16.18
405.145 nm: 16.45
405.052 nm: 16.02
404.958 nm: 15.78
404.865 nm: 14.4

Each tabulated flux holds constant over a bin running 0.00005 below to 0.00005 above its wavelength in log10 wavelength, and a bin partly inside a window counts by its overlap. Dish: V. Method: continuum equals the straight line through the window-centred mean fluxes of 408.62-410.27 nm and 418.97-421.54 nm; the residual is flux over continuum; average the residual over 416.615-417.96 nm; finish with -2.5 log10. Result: 0.02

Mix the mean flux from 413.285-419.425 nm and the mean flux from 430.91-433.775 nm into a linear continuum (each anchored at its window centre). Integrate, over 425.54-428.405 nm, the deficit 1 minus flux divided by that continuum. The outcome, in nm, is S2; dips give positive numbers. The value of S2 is 0.12 nm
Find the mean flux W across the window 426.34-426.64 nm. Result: 16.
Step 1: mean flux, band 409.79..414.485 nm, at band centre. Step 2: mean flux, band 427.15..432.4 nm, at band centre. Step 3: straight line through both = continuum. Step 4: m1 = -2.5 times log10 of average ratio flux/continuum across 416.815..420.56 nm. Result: -0.03 mag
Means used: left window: 15.6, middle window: 15.2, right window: 13.6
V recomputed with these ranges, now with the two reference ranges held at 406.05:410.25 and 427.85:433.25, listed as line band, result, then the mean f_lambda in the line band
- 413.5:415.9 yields -0.07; 15.6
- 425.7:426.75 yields -0.08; 15.1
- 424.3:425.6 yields -0.08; 15.1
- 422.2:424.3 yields -0.03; 14.6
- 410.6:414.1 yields -0.09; 16.1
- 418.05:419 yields -0.05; 15.2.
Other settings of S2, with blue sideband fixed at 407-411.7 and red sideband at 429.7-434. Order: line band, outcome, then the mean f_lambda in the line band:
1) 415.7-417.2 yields -0.18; 16.6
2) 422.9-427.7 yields -0.18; 14.9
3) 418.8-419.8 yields -0.07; 15.7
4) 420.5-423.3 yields -0.16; 15.4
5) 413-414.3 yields -0.06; 15.7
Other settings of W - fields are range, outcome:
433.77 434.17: 12.8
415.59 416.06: 15.3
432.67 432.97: 13.9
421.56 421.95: 15.4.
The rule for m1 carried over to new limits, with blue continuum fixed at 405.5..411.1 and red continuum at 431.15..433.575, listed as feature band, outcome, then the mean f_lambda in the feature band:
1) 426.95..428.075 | 0.098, 14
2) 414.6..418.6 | -0.052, 15.8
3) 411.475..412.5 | -0.140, 17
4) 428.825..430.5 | 0.216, 12.6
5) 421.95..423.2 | 0.064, 14.3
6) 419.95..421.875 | -0.032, 15.6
